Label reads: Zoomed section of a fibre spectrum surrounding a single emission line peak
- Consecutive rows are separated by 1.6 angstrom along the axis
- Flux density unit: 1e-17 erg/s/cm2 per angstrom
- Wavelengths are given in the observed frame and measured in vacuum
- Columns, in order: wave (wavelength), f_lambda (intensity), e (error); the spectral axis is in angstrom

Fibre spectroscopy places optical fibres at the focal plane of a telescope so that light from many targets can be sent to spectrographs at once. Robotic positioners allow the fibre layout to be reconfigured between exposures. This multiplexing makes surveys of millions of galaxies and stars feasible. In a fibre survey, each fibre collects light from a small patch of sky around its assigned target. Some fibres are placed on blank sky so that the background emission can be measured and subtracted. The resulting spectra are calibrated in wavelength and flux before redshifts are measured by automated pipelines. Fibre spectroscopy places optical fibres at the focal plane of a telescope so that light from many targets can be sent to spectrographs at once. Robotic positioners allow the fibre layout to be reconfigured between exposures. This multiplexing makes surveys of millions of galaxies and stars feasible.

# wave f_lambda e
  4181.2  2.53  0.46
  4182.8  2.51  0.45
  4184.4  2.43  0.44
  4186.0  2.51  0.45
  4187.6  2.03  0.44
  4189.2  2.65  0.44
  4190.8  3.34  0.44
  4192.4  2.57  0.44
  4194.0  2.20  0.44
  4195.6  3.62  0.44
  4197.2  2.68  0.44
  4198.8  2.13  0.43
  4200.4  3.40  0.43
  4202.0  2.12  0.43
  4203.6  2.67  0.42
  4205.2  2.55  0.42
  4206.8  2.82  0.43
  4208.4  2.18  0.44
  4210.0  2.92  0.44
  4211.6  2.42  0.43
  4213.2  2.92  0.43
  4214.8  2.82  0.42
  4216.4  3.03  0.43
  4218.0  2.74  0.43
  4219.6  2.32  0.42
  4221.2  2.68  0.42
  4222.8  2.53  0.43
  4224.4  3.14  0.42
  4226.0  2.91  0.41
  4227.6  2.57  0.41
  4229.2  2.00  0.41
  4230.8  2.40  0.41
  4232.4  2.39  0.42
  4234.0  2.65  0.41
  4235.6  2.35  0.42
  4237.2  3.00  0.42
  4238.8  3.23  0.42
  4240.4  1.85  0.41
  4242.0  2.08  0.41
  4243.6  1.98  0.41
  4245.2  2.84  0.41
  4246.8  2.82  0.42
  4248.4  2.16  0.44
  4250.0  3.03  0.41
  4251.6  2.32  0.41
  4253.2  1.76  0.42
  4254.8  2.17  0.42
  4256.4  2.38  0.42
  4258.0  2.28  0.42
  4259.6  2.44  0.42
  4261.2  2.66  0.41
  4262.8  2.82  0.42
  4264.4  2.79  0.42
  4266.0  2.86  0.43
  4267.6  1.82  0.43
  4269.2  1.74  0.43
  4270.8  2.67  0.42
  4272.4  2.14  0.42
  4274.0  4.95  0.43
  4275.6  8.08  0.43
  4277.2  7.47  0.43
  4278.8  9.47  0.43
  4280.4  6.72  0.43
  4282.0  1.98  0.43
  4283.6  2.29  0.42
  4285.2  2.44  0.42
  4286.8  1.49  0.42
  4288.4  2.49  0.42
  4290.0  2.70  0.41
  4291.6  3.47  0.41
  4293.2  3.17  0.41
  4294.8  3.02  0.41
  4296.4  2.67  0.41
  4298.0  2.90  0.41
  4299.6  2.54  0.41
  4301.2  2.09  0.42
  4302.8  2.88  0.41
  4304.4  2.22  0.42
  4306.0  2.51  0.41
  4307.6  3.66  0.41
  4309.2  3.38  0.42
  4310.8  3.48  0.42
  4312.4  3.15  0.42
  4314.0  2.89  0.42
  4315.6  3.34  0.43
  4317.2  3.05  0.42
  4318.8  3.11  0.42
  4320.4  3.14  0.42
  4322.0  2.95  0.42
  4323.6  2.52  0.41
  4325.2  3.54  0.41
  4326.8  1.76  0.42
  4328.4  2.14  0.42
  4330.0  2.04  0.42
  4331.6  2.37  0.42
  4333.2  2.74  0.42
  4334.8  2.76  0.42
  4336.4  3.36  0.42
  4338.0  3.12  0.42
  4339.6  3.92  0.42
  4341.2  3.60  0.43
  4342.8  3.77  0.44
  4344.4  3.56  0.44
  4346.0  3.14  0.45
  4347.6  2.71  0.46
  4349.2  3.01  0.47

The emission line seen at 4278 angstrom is [O II] 3727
